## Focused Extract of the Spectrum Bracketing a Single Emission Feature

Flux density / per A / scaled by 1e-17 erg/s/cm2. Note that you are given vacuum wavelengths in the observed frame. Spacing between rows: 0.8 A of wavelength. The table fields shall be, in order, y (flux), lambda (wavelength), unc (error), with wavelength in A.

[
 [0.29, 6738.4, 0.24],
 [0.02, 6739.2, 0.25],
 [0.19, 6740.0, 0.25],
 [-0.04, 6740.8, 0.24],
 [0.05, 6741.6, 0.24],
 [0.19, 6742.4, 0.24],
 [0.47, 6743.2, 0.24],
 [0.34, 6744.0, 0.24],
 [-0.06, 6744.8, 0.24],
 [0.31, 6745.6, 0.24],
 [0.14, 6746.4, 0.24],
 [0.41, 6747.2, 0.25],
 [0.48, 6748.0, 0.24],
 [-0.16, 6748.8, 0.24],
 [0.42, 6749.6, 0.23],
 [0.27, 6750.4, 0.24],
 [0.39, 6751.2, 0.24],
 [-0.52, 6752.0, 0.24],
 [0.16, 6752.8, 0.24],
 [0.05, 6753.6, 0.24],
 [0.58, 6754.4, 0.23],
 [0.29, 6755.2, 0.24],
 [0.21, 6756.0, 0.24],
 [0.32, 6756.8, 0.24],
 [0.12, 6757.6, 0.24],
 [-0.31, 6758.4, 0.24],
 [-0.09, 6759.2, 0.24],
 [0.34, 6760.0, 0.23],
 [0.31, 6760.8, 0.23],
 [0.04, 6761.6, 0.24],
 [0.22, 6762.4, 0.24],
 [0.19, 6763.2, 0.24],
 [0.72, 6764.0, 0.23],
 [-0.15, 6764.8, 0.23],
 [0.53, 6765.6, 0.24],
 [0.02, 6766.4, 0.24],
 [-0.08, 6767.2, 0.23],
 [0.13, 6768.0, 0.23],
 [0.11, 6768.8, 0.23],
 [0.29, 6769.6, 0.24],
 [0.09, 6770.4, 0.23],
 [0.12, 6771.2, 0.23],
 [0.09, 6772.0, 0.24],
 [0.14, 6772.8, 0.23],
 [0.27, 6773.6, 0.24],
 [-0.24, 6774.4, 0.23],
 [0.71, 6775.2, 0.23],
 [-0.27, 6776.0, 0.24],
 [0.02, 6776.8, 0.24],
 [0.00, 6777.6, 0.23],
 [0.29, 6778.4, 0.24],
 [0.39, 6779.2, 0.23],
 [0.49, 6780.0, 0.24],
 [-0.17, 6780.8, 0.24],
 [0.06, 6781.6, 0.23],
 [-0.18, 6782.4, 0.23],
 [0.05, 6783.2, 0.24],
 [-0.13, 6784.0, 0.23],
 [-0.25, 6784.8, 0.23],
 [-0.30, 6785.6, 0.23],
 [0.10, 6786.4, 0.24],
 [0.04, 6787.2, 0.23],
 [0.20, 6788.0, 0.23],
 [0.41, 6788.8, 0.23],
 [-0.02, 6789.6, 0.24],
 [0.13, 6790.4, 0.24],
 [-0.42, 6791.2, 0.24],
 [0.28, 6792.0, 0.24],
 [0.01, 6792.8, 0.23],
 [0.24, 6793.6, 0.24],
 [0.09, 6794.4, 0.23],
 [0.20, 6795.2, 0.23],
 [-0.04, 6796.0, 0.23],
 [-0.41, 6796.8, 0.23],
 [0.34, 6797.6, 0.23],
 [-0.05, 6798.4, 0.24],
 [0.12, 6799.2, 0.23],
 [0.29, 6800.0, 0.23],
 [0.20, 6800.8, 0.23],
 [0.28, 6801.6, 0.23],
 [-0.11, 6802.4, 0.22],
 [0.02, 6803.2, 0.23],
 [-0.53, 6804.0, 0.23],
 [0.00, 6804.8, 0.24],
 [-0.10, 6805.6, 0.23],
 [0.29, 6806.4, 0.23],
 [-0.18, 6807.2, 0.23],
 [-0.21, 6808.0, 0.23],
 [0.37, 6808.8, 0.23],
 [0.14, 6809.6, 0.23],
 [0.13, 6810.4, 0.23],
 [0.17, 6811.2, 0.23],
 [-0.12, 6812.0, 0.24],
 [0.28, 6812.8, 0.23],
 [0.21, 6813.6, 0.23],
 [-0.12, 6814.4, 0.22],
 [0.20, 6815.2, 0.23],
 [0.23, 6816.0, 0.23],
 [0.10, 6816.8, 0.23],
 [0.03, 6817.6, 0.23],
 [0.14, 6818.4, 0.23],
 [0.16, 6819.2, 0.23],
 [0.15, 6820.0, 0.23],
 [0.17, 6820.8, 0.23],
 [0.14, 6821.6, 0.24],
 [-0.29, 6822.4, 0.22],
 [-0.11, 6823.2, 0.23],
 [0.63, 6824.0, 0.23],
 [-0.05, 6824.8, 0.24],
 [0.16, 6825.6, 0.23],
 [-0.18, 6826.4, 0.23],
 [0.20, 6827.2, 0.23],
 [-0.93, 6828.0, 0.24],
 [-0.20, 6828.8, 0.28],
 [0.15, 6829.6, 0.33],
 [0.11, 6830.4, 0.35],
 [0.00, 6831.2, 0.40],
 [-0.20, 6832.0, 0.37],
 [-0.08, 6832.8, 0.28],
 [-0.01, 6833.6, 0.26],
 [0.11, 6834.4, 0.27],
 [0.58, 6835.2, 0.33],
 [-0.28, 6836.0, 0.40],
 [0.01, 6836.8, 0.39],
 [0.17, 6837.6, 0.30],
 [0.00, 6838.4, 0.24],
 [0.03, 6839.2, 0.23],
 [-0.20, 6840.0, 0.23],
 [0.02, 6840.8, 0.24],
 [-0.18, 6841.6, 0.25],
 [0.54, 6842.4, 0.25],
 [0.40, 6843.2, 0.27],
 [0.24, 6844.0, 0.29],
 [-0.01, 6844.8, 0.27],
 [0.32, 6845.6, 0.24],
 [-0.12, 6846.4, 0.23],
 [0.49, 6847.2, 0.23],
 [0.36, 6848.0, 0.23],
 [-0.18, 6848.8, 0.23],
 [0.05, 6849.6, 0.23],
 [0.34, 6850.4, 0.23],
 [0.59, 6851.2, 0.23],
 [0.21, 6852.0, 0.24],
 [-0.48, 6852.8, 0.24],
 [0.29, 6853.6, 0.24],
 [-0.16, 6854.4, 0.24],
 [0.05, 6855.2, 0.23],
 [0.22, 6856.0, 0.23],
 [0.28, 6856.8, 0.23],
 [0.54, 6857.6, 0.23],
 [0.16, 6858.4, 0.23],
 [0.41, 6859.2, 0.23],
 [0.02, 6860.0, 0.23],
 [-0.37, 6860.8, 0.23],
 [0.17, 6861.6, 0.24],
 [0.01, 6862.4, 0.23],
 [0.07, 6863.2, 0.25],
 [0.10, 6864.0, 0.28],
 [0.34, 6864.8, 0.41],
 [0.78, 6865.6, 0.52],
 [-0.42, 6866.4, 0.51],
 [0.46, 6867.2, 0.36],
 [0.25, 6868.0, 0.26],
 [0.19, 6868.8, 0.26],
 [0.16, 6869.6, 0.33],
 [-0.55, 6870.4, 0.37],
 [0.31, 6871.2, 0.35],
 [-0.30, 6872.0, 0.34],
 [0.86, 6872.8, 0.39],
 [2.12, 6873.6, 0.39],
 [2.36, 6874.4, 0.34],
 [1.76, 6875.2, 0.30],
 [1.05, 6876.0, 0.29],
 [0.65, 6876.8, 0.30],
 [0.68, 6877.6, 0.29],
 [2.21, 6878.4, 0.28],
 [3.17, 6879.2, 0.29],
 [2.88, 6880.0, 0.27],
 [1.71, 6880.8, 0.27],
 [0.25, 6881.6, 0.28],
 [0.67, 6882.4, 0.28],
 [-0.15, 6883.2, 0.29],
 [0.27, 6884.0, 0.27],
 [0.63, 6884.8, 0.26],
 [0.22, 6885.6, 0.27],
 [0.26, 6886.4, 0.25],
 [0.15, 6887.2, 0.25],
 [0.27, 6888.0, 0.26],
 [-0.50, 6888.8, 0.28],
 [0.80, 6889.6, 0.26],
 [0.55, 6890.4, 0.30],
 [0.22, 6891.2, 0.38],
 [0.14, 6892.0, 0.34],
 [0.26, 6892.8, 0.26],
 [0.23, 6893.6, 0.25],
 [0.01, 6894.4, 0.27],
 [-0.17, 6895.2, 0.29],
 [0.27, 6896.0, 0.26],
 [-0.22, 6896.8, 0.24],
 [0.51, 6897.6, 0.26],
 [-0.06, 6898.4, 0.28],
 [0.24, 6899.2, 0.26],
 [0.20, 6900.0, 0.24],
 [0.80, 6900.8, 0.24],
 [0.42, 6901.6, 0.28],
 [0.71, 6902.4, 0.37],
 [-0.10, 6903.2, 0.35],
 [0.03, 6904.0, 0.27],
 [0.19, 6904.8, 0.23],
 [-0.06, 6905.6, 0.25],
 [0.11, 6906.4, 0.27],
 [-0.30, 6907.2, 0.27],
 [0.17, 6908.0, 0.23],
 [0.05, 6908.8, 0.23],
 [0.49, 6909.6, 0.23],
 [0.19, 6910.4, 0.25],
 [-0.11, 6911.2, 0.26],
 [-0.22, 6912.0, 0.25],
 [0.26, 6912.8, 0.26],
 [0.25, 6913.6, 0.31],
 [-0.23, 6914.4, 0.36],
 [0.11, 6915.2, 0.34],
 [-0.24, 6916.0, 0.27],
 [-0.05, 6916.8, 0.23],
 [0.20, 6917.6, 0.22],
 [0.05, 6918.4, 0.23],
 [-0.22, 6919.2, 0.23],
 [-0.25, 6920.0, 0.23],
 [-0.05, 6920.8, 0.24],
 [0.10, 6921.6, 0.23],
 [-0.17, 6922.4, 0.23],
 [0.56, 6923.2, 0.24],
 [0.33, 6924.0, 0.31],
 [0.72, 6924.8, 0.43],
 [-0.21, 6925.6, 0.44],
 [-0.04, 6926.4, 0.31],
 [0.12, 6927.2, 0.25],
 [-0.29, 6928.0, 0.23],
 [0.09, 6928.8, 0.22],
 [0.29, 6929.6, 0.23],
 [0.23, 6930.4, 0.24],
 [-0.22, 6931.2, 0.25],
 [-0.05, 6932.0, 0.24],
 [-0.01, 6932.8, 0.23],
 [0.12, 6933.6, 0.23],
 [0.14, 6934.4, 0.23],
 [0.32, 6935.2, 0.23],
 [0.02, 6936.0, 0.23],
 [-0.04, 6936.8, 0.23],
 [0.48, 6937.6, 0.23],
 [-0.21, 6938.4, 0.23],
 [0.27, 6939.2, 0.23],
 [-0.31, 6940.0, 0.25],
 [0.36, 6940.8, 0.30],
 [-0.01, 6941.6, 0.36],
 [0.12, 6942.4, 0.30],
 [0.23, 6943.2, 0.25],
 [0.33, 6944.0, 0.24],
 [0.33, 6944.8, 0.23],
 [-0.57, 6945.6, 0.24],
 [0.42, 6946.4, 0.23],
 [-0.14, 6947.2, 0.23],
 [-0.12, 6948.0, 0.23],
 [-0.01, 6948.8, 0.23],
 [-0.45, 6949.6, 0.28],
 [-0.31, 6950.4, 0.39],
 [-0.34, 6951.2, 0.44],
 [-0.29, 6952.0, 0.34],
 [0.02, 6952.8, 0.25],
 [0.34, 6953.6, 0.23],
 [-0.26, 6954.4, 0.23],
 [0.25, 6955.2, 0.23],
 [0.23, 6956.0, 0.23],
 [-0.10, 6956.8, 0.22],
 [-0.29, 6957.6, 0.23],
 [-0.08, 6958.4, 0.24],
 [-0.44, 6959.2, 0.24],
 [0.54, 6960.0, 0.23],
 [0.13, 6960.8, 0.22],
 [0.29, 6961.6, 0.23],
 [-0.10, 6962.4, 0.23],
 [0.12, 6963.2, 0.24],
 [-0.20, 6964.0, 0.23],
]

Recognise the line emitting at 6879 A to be [O II]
